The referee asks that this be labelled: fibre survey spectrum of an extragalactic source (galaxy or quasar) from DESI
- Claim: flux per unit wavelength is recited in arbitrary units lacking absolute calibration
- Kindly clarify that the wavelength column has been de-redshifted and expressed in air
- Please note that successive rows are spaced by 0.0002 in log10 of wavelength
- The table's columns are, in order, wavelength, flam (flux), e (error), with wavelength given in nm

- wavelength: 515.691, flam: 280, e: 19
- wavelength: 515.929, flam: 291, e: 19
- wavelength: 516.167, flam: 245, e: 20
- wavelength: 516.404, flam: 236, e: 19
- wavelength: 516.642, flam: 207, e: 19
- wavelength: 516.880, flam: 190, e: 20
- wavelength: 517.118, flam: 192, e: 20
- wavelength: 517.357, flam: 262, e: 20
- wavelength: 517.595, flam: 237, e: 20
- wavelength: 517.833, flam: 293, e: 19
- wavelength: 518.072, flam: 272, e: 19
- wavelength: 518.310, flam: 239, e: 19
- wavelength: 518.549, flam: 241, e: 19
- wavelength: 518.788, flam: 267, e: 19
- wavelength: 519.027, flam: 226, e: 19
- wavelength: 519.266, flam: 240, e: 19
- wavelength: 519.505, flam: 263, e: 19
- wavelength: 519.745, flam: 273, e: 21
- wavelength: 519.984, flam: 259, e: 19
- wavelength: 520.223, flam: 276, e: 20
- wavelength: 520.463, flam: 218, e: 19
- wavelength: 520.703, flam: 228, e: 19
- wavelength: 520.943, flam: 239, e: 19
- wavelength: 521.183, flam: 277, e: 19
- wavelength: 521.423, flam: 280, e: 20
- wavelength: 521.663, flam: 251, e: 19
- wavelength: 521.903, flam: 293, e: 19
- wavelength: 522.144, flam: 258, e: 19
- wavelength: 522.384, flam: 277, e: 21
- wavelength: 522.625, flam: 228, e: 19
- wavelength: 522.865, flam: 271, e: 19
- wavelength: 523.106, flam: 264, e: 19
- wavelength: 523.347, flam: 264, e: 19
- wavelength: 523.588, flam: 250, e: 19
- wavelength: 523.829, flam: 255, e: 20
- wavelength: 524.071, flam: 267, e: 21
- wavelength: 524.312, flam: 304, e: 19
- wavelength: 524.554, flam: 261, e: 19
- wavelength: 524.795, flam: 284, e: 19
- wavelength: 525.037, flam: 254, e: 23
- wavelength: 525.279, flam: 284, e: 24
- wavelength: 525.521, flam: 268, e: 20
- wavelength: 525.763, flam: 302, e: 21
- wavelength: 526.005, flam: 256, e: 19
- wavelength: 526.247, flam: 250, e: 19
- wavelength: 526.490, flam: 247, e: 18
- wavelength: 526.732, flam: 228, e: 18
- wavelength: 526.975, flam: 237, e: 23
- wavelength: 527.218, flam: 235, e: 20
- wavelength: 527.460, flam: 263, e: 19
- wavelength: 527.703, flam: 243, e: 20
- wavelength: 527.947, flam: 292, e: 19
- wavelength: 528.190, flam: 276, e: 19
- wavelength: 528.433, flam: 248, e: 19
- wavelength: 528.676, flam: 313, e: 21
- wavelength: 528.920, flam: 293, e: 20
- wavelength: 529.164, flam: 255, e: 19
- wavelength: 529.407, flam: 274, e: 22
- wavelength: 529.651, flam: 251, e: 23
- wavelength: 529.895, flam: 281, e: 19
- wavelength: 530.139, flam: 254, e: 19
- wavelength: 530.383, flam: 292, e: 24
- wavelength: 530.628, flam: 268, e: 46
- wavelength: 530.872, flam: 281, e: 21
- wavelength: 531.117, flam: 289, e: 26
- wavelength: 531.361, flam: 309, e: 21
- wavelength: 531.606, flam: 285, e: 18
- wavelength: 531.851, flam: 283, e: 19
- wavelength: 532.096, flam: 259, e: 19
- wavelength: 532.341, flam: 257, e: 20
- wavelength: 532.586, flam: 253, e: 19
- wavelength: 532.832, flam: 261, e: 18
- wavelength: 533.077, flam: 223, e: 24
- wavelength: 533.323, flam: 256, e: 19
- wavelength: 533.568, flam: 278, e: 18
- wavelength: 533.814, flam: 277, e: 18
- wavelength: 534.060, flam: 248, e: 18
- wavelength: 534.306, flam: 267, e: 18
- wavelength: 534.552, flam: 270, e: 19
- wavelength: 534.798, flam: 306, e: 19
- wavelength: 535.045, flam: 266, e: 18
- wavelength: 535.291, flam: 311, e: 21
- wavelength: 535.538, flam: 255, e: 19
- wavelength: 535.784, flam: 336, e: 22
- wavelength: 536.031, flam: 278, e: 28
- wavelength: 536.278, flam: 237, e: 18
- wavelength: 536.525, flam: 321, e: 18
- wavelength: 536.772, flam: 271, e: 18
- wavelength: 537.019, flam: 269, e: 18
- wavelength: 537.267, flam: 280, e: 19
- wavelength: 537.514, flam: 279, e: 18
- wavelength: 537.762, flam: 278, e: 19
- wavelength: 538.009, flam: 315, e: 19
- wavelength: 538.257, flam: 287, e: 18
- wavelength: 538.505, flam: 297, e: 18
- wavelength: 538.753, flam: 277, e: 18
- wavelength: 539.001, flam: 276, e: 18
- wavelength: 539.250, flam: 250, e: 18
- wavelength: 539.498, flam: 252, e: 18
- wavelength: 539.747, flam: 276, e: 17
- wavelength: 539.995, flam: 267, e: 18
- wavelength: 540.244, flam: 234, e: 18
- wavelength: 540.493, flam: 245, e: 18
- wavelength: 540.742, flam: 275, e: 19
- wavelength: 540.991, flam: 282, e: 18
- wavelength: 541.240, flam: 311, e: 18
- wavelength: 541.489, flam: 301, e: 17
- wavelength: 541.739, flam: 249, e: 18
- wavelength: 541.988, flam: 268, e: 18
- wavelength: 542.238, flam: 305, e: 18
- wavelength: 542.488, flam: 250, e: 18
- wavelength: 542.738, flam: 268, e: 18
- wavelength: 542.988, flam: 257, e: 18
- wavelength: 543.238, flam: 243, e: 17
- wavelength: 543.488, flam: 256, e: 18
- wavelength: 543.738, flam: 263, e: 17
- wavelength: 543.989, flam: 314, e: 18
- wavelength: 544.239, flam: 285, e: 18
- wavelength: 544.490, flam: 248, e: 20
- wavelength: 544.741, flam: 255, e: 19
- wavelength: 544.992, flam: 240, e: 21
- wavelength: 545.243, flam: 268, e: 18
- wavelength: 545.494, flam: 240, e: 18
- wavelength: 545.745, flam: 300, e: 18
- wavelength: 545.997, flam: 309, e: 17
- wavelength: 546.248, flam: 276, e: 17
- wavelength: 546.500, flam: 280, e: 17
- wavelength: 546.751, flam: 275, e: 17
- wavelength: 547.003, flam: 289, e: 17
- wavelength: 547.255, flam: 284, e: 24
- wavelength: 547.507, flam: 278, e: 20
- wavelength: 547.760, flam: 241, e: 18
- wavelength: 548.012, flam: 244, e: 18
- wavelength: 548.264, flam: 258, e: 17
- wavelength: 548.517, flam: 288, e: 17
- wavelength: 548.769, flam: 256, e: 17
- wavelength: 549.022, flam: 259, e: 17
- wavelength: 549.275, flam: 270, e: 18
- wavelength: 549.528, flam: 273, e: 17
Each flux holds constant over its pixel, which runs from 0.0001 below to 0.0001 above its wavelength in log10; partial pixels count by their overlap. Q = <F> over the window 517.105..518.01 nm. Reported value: 254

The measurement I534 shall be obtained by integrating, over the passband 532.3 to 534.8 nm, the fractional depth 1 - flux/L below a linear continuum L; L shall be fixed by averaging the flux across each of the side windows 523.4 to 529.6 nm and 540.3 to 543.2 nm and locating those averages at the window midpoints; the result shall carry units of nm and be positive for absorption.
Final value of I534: 0.06 nm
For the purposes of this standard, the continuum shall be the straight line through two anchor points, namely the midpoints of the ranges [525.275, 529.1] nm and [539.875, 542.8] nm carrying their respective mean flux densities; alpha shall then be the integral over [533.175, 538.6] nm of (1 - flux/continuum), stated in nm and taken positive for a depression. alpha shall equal -0.25 nm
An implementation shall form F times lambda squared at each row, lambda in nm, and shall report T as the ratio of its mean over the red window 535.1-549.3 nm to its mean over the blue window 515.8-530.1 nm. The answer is 1.14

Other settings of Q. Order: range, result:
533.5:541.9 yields 277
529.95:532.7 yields 276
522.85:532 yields 269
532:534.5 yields 258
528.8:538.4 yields 276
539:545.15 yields 267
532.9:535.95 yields 274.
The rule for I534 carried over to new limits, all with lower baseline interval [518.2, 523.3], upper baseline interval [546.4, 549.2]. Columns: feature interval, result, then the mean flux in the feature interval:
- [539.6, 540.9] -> 0.02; 260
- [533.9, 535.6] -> -0.09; 275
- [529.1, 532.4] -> -0.18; 275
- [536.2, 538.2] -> -0.14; 283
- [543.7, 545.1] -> -0.01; 268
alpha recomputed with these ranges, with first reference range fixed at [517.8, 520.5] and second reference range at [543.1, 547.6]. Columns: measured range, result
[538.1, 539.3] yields -0.05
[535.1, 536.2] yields -0.10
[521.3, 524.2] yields -0.06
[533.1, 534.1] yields 0.01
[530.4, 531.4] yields -0.09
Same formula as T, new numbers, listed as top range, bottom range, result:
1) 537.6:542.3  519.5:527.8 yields 1.13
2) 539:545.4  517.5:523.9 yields 1.12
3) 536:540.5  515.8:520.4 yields 1.19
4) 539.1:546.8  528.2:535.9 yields 1.02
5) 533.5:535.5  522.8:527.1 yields 1.09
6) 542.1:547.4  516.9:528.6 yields 1.14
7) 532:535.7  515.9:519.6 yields 1.17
